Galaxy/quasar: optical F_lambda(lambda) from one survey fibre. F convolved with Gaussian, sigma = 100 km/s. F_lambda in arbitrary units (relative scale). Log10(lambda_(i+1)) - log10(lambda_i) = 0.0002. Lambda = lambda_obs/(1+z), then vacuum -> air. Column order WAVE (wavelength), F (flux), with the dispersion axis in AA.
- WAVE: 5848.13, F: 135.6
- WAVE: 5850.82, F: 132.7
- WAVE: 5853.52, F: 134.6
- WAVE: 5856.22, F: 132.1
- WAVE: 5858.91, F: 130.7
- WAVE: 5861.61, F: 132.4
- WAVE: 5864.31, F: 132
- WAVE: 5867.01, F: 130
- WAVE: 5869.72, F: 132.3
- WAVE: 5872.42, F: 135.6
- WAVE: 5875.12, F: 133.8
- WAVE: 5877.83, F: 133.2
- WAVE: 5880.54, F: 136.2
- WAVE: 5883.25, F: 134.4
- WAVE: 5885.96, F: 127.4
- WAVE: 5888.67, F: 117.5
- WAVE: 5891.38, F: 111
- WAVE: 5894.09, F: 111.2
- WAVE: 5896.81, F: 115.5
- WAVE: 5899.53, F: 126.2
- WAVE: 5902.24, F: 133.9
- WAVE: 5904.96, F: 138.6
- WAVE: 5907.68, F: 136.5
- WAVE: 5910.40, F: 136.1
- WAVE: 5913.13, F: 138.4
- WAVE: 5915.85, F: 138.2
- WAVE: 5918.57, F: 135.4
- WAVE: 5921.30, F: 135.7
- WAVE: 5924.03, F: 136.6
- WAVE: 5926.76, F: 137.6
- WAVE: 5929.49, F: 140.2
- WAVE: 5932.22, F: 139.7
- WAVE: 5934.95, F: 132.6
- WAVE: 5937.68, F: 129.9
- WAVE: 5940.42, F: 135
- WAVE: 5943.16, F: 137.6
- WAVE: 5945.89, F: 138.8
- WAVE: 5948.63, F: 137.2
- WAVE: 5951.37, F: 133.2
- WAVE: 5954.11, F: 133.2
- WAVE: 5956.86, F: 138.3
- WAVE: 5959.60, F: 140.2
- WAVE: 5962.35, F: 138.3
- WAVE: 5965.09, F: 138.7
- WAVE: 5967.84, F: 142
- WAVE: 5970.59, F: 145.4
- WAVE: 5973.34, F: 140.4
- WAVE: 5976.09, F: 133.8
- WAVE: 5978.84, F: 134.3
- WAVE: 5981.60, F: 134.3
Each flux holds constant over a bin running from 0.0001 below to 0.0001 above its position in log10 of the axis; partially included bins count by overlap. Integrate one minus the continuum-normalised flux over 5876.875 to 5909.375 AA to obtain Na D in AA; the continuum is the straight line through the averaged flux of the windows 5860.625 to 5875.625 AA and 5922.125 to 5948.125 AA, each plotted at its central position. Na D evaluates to 1.8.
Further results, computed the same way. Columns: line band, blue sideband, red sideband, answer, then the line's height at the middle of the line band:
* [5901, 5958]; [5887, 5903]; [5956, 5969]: -3.1 AA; 129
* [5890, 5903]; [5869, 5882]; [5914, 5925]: 1.6 AA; 135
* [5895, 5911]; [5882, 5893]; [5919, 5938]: -0.3 AA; 128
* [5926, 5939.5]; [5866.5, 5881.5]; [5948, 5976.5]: 0.1 AA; 137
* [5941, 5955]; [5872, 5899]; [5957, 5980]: 0.0 AA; 136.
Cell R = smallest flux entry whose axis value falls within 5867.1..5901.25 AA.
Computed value 111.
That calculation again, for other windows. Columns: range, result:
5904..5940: 129.9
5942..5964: 133.2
